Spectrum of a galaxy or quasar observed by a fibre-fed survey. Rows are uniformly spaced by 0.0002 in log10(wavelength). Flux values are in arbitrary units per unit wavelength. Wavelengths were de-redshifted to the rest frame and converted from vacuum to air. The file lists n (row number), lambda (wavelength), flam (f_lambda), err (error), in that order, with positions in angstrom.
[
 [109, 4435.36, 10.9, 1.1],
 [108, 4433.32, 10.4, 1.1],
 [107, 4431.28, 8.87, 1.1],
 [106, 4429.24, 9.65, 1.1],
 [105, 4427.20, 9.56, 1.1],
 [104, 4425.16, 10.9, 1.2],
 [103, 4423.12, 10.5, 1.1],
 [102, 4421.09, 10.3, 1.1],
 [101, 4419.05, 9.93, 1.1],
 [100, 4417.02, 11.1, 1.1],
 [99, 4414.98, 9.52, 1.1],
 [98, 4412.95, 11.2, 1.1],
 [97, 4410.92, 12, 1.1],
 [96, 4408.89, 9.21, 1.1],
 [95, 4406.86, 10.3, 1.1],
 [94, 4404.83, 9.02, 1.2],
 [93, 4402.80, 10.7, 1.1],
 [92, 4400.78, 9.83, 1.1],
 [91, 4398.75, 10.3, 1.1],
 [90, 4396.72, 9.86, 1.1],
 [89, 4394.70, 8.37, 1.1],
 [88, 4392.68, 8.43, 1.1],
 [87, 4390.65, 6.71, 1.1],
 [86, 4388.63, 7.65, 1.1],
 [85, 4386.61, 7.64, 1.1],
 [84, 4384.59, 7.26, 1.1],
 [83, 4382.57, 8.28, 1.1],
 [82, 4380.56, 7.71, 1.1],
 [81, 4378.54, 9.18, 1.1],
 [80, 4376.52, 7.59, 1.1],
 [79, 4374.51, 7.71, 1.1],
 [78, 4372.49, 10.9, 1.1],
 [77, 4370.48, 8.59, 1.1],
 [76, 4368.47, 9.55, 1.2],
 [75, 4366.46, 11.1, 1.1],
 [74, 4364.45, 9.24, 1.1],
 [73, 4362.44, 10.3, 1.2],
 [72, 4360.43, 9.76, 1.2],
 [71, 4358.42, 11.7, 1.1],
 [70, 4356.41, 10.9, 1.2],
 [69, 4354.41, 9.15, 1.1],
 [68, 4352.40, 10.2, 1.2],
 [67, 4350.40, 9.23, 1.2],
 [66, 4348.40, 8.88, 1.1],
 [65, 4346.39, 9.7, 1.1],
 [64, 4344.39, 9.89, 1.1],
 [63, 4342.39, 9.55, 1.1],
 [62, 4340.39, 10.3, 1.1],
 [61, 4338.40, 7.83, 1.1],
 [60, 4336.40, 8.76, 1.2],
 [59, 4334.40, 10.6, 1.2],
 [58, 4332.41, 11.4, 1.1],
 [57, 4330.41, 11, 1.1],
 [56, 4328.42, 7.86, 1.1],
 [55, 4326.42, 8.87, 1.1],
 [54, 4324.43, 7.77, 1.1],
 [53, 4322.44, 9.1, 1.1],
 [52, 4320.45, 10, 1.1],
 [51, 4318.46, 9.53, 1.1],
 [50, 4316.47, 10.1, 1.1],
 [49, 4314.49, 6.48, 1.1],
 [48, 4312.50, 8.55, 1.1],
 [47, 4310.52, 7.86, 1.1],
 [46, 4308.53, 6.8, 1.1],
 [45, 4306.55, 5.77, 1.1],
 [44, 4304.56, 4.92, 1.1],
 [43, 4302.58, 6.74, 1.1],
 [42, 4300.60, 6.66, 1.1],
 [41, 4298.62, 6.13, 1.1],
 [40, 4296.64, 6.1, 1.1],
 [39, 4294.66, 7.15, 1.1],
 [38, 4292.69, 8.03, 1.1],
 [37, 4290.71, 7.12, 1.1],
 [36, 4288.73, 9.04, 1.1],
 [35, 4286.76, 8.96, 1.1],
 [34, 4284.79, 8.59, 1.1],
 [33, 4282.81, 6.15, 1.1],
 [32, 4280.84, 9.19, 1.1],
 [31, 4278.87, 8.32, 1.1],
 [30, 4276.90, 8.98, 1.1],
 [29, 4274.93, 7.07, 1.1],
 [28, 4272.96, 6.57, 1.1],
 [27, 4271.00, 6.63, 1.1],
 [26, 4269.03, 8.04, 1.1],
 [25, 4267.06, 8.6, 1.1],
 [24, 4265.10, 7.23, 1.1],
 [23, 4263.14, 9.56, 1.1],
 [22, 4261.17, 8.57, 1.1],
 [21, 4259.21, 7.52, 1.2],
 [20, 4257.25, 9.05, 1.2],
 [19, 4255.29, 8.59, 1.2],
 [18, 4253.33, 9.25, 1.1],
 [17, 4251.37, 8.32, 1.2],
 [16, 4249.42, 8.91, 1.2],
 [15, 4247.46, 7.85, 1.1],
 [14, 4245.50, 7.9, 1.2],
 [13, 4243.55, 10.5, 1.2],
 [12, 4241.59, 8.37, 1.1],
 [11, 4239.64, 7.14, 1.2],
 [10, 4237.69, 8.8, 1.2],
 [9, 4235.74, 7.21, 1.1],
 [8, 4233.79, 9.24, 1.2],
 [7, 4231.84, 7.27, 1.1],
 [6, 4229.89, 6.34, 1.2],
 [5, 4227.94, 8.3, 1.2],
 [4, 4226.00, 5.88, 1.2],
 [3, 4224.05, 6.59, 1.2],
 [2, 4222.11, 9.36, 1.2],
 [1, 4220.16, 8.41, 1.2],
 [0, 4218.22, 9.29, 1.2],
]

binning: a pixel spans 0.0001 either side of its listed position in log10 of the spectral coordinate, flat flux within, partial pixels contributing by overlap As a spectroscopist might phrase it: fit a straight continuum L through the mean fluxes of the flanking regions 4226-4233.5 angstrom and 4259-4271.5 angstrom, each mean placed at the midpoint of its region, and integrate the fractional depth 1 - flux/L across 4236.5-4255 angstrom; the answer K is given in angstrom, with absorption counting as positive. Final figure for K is -2.1 angstrom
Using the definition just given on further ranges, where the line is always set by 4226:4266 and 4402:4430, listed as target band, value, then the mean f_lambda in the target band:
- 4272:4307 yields 5.69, 7.33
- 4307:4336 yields 0.71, 8.93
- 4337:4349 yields 0.06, 9.35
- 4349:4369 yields -1.05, 10.1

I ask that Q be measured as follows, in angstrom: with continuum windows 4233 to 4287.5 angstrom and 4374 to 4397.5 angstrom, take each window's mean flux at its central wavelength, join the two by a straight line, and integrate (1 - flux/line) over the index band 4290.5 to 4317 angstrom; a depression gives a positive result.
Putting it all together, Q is 3.88 angstrom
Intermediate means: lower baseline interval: 8.25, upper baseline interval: 8.02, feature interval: 6.97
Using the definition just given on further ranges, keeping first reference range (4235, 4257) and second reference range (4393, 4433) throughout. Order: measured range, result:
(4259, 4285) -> 2.4 angstrom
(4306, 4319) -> 1.7 angstrom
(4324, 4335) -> -0.5 angstrom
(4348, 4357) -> -0.2 angstrom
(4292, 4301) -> 2.2 angstrom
